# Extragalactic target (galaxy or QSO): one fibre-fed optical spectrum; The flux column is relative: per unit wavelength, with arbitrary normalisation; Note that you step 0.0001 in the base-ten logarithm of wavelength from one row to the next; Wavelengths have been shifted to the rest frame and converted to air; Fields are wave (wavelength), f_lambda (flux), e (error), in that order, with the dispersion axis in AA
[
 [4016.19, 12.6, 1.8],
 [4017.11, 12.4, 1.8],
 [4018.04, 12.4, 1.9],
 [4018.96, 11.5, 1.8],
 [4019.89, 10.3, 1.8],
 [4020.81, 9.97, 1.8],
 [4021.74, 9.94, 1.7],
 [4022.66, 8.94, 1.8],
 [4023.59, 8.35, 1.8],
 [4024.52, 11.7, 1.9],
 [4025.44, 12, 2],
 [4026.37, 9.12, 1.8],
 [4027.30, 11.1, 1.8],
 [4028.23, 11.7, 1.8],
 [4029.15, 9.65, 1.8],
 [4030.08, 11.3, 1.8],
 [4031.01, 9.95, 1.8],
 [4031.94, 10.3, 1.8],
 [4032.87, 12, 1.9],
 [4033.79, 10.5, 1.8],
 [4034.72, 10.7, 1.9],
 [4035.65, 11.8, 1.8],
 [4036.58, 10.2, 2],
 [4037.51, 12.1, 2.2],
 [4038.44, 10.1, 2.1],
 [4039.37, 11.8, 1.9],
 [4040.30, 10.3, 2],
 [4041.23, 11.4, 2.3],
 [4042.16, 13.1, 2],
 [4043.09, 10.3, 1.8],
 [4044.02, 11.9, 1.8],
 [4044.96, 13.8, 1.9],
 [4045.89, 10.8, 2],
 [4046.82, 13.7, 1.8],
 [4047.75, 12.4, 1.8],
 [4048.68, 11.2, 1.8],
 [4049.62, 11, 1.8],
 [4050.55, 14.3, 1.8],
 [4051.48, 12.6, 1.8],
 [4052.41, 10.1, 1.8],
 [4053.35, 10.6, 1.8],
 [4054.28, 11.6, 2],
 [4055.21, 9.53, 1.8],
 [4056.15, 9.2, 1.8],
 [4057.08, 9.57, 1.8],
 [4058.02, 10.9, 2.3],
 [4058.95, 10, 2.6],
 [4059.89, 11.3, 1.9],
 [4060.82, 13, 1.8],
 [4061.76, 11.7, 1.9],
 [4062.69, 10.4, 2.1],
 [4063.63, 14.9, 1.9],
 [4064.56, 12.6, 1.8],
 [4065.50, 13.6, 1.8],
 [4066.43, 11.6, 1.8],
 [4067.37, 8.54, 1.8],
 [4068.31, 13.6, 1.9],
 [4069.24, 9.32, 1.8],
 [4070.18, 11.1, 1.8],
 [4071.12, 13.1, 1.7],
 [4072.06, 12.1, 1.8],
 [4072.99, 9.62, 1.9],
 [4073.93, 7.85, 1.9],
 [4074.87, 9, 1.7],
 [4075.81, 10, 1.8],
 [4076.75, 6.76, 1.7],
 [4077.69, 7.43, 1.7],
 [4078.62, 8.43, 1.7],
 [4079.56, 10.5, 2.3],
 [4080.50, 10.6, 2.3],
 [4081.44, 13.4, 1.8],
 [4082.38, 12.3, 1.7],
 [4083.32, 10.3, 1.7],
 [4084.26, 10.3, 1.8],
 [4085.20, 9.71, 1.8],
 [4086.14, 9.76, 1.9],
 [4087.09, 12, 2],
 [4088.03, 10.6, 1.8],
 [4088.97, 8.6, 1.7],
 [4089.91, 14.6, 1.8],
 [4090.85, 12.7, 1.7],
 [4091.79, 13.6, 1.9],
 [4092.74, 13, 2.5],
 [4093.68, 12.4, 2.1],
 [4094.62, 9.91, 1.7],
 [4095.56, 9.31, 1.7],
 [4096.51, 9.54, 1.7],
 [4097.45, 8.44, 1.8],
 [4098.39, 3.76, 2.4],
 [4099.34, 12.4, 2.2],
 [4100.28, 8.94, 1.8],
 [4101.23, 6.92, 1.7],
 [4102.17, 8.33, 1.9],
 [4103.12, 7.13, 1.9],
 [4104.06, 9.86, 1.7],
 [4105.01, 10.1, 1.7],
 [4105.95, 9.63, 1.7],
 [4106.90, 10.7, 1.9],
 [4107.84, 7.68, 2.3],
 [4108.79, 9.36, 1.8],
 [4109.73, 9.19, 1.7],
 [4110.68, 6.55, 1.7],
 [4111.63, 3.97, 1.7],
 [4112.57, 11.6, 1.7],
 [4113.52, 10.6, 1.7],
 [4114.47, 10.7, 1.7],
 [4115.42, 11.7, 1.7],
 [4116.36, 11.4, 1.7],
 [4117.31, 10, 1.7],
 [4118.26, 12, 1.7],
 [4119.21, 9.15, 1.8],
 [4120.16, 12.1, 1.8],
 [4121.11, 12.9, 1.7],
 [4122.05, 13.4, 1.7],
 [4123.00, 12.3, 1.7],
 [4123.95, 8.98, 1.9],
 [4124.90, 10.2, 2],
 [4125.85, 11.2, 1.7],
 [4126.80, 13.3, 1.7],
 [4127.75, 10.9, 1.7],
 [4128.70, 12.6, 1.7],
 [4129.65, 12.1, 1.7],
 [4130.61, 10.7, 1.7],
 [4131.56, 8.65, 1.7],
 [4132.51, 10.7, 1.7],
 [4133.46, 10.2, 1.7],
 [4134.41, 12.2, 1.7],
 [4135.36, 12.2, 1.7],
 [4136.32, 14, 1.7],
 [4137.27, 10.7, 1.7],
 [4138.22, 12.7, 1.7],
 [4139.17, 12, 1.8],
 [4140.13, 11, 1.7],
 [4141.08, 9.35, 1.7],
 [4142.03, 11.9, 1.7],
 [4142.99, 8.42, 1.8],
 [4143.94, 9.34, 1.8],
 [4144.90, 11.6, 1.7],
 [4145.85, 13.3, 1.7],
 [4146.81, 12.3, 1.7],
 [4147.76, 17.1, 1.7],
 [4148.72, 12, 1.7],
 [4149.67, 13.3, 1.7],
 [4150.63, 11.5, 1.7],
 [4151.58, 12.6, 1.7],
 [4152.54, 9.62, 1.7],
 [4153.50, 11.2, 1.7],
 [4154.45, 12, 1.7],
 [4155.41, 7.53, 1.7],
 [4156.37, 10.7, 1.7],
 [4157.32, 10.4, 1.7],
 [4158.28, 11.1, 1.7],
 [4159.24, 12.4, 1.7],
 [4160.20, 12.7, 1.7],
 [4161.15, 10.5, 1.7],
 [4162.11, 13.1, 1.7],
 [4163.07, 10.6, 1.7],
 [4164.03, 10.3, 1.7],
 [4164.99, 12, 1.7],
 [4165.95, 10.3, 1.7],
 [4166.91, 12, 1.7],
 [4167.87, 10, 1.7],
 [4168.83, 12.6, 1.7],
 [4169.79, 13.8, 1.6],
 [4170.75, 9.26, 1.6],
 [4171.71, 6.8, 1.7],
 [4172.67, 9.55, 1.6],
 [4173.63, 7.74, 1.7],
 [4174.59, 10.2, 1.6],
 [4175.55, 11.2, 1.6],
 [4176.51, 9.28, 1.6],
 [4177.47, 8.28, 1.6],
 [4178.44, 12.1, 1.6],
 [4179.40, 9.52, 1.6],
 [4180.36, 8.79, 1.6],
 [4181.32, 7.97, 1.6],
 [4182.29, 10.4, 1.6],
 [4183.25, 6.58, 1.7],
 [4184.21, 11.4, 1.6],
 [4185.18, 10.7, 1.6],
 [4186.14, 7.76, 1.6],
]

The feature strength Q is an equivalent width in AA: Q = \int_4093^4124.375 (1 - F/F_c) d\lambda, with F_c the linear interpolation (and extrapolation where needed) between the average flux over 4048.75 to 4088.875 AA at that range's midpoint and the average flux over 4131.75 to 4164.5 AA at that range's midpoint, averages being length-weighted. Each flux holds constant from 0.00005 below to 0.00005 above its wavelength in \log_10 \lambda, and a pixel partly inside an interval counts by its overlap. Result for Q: 3.9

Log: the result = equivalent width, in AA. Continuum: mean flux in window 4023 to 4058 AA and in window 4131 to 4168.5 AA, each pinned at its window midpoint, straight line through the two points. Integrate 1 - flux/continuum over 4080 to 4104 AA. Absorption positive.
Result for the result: 1.9 AA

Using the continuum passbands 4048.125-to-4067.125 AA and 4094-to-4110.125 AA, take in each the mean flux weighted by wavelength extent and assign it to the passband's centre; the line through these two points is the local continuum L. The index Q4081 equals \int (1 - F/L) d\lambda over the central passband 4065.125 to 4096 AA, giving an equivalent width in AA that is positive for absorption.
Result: -2.0 AA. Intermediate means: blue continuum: 11.5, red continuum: 8.93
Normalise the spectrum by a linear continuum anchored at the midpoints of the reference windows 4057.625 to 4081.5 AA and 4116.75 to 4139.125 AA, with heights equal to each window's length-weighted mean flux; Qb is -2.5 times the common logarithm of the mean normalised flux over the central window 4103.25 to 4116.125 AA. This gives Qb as 0.20 mag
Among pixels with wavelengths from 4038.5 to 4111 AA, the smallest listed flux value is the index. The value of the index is 3.76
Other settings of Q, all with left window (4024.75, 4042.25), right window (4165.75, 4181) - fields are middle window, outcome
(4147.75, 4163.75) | -2.06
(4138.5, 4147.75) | -1.00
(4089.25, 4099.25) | -0.15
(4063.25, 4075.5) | -0.59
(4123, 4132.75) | -0.61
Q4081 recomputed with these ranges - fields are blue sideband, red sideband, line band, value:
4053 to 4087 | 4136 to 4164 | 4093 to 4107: 2.3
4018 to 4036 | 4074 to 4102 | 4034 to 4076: -3.7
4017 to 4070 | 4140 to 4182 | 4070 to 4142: 3.7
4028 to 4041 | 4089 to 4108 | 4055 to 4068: -1.0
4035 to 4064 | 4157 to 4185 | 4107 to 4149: -1.0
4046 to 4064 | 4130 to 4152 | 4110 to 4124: 1.3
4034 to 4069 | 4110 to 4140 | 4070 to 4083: 1.4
